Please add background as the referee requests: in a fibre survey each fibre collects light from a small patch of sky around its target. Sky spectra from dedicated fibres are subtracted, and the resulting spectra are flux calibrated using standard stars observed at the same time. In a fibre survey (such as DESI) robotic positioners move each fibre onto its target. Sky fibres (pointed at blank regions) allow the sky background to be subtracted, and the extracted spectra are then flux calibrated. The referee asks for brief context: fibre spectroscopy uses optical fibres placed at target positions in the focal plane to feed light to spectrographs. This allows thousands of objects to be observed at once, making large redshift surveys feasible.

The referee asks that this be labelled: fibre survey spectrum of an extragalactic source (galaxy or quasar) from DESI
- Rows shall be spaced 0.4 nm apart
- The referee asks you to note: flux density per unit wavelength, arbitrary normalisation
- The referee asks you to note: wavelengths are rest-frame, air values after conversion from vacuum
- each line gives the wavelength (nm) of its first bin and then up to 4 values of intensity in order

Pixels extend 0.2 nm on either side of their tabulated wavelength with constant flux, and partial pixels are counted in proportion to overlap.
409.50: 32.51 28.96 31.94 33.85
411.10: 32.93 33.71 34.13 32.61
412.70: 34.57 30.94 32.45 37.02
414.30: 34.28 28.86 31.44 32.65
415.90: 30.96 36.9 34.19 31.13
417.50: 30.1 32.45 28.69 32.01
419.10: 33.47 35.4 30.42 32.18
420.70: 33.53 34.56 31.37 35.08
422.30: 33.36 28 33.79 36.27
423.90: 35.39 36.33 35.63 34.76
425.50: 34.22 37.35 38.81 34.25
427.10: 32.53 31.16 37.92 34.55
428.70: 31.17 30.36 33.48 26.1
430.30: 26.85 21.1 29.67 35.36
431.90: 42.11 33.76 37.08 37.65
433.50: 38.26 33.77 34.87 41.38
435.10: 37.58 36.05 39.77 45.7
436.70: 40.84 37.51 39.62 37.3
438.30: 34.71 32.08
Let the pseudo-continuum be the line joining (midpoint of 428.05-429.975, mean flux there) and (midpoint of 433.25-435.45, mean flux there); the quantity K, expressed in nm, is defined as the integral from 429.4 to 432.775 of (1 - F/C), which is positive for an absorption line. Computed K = 0.24 nm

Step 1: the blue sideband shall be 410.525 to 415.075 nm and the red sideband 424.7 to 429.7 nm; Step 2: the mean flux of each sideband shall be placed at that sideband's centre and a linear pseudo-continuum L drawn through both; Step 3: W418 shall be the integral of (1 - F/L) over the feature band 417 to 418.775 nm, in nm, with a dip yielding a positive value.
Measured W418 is 0.146 nm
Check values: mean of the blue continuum 33.1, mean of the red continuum 34.3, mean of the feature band 30.8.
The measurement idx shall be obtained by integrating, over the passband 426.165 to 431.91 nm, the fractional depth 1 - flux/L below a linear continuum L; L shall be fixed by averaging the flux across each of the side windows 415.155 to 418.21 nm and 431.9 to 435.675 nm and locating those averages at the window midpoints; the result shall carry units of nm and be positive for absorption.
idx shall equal 0.60 nm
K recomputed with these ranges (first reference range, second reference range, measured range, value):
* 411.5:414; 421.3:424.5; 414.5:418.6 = 0.22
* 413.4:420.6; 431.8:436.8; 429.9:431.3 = 0.42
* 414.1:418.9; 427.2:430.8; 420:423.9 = -0.22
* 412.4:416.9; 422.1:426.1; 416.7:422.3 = 0.23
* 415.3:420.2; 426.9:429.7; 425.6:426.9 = -0.15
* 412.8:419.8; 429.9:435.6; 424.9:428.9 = -0.12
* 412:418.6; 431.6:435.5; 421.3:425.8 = 0.07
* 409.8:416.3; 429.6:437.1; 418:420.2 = 0.10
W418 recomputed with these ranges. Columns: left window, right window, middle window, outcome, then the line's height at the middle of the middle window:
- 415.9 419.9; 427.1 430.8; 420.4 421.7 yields -0.04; 32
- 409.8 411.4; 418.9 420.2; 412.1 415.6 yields -0.03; 32.5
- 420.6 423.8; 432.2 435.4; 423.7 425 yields -0.07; 34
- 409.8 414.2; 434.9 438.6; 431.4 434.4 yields 0.08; 37.8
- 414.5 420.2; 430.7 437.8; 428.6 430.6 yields 0.37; 35.8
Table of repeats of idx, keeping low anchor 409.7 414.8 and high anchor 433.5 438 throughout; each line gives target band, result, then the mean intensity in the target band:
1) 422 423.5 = 0.12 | 32.5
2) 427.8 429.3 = 0.15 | 33.2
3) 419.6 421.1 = 0.10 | 32.6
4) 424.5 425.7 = 0.04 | 34.9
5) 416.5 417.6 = 0.07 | 32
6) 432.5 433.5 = 0.01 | 37.5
